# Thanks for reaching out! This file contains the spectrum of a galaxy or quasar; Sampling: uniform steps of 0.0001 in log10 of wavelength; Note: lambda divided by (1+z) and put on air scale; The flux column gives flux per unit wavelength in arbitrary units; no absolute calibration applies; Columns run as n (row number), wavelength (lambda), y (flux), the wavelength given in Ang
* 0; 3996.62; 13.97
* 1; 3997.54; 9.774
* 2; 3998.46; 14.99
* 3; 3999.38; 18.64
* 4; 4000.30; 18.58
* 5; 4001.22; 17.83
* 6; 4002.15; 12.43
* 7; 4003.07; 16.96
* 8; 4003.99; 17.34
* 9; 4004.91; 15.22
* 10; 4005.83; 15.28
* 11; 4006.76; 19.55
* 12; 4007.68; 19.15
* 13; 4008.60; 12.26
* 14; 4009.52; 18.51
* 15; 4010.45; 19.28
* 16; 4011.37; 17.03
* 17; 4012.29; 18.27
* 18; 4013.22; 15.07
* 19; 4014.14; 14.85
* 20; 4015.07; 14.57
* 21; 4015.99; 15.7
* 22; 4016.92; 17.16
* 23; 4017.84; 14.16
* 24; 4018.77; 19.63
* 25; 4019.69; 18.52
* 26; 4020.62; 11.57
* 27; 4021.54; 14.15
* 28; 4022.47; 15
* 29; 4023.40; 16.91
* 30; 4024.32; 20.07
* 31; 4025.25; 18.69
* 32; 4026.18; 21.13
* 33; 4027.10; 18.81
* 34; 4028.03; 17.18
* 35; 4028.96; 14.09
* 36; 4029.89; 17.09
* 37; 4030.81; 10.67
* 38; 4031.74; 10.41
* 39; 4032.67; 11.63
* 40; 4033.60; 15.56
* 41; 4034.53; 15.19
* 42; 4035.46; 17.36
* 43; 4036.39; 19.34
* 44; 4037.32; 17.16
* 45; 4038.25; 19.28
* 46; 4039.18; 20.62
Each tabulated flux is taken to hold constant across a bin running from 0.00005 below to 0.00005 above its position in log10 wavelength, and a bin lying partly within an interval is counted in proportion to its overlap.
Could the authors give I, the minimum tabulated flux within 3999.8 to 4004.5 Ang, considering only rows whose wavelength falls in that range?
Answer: 12.43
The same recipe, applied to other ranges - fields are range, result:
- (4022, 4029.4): 14.09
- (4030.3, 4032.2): 10.41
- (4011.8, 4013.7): 15.07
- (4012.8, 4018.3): 14.16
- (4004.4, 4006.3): 15.22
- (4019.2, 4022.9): 11.57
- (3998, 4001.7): 14.99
